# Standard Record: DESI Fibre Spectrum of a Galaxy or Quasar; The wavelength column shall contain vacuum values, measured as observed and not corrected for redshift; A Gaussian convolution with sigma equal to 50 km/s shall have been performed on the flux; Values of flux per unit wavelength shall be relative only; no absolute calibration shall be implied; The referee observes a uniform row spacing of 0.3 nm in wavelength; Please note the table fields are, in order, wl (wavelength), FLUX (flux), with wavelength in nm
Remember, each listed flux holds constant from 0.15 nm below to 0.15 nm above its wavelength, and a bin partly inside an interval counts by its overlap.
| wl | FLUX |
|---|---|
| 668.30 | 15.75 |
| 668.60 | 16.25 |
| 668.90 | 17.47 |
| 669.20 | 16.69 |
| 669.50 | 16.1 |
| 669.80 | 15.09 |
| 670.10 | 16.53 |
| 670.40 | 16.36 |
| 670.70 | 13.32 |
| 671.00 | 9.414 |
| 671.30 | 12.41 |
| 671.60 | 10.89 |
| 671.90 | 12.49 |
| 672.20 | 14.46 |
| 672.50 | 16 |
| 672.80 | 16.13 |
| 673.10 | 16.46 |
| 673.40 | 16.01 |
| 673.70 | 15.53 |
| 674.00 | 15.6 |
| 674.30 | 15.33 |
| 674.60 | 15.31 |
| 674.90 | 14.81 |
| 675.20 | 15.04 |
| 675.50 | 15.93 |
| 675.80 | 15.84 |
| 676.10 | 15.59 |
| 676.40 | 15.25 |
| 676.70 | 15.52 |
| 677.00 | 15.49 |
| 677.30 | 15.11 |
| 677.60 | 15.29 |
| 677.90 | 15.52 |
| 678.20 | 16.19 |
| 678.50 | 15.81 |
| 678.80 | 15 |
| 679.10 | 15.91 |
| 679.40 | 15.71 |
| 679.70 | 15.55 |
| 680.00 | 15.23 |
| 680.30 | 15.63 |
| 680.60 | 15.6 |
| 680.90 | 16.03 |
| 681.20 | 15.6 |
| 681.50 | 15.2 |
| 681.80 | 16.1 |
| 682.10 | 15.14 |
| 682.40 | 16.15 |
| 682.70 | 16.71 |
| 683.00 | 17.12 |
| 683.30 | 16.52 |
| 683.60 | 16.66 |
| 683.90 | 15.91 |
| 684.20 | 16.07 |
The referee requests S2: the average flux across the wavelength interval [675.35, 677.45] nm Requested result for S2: 15.5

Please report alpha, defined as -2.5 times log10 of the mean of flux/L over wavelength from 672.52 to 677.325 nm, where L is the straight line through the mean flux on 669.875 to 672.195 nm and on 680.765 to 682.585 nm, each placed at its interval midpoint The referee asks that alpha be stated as -0.11 mag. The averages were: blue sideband 13.2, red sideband 15.7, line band 15.6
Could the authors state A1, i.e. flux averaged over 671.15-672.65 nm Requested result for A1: 13.3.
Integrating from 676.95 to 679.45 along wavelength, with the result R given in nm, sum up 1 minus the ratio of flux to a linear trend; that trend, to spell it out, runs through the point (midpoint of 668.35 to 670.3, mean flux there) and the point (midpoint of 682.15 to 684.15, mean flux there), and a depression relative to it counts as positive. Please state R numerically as 0.13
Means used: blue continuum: 16.3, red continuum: 16.4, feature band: 15.6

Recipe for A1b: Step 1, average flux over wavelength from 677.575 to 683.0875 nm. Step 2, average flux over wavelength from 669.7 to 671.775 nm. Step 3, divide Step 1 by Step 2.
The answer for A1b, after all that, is 1.18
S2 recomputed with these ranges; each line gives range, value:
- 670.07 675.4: 14.5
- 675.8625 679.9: 15.5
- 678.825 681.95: 15.6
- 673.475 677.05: 15.4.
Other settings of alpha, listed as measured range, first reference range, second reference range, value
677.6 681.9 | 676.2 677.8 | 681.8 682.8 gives 0.00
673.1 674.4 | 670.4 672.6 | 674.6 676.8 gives -0.11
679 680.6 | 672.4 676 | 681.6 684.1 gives 0.03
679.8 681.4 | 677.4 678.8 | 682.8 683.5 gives 0.04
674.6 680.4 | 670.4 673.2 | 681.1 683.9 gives -0.04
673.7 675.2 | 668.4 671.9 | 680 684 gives -0.02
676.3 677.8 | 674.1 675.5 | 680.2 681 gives 0.01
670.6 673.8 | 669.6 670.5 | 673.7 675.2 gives 0.13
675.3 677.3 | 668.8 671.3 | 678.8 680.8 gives -0.02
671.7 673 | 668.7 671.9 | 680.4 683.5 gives 0.00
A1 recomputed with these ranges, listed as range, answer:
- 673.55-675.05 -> 15.3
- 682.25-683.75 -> 16.6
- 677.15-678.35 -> 15.5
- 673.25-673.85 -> 15.8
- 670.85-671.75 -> 10.9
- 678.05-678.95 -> 15.7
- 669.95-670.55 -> 16.4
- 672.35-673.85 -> 16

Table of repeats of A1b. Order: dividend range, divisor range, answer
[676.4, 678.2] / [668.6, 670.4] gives 0.94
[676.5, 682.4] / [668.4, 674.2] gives 1.04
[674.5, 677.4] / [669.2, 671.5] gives 1.08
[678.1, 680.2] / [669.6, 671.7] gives 1.15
